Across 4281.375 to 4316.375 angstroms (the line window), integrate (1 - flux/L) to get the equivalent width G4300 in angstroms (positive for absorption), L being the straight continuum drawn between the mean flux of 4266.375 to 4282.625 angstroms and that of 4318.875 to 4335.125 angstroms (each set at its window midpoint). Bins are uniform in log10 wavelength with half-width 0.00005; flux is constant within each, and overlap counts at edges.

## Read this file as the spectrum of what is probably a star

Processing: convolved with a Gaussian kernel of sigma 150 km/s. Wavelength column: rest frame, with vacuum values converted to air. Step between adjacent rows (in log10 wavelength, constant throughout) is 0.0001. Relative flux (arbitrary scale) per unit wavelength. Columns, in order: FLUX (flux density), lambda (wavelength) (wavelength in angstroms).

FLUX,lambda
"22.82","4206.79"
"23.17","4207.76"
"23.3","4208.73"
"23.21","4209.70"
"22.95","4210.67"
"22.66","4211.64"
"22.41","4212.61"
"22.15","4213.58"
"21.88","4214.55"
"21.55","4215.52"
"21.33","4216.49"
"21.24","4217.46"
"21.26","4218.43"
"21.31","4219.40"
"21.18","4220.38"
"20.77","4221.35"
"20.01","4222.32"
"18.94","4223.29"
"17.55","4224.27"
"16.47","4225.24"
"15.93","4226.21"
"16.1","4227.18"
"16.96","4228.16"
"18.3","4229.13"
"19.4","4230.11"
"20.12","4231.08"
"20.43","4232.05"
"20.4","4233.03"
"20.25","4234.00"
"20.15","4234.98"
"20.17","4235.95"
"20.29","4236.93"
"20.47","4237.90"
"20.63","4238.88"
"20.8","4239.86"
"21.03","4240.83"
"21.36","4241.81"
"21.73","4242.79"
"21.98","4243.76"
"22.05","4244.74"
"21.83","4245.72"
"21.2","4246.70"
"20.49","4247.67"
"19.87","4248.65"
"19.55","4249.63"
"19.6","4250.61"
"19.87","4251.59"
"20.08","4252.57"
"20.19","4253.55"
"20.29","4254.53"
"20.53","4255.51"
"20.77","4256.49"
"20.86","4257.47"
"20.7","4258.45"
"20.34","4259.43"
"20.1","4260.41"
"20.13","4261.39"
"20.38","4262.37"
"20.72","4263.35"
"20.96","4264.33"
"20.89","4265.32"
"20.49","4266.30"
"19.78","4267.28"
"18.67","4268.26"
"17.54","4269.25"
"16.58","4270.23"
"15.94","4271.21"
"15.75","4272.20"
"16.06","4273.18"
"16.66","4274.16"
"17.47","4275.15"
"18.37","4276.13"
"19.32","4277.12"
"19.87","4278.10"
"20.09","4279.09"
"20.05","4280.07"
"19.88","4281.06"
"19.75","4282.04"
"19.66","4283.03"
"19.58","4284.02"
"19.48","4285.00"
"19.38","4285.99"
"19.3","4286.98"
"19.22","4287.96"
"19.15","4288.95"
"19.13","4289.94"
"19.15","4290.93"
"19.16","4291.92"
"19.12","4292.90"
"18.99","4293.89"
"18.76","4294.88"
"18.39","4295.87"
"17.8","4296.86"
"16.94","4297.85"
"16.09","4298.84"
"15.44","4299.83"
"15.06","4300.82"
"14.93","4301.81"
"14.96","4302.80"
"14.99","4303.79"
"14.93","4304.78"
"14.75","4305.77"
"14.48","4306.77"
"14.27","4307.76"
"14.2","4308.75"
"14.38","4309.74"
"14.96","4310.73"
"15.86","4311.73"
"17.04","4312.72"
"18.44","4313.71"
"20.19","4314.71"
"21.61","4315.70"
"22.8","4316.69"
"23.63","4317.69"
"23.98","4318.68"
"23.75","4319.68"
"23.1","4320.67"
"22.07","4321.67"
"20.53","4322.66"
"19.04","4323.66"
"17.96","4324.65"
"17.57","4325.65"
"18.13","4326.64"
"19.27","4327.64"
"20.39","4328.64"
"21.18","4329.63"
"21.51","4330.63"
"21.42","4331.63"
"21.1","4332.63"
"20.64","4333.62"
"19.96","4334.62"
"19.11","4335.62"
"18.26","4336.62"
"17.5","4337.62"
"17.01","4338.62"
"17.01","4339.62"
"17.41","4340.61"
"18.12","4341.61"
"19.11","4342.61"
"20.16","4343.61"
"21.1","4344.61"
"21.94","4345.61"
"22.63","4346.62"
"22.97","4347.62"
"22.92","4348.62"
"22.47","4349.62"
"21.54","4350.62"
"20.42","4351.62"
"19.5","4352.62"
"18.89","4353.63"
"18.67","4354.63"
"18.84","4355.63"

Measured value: 3.4 angstroms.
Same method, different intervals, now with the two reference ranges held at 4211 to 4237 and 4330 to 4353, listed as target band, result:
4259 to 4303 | 3.26 angstroms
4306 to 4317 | 1.73 angstroms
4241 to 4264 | -0.71 angstroms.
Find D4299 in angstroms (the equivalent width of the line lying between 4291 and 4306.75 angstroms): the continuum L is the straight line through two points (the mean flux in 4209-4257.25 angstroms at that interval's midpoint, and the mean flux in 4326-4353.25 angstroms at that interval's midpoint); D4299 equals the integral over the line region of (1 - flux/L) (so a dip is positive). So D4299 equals 2.7 angstroms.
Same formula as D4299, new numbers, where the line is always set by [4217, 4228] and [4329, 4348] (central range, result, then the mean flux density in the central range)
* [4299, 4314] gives 3.39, 15.2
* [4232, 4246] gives -1.25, 20.9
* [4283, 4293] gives 0.12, 19.3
